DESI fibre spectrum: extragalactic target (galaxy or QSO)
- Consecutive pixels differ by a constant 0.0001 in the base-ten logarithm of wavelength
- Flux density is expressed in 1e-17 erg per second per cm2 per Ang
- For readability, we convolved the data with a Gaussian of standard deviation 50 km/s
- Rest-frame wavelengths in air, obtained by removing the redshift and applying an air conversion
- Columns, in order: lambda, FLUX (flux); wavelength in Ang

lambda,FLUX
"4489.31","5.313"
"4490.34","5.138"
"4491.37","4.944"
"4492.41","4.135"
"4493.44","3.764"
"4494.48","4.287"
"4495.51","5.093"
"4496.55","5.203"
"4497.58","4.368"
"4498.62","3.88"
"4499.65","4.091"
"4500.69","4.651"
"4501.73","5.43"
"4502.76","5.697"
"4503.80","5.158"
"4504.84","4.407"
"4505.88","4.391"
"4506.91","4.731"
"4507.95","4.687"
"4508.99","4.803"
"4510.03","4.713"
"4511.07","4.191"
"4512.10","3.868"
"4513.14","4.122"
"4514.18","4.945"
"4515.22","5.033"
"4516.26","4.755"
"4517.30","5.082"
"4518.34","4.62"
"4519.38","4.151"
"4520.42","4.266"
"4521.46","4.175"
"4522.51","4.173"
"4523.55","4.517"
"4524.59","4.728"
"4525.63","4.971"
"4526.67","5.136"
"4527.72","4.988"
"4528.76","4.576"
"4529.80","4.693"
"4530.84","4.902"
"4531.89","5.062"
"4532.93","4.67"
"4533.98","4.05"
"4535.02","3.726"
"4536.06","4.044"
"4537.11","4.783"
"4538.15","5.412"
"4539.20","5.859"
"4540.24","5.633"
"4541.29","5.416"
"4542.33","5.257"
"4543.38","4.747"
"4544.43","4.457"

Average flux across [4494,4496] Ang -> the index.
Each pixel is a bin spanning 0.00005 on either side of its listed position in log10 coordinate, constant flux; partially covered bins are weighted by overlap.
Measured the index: 4.7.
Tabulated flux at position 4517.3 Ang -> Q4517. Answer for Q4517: 5.082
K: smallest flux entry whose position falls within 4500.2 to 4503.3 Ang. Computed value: 4.651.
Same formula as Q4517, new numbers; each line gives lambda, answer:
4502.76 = 5.697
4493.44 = 3.764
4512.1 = 3.868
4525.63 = 4.971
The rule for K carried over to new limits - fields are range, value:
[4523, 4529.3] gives 4.517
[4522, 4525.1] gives 4.173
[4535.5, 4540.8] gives 4.044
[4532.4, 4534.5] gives 4.05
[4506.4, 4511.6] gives 4.191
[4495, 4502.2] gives 3.88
